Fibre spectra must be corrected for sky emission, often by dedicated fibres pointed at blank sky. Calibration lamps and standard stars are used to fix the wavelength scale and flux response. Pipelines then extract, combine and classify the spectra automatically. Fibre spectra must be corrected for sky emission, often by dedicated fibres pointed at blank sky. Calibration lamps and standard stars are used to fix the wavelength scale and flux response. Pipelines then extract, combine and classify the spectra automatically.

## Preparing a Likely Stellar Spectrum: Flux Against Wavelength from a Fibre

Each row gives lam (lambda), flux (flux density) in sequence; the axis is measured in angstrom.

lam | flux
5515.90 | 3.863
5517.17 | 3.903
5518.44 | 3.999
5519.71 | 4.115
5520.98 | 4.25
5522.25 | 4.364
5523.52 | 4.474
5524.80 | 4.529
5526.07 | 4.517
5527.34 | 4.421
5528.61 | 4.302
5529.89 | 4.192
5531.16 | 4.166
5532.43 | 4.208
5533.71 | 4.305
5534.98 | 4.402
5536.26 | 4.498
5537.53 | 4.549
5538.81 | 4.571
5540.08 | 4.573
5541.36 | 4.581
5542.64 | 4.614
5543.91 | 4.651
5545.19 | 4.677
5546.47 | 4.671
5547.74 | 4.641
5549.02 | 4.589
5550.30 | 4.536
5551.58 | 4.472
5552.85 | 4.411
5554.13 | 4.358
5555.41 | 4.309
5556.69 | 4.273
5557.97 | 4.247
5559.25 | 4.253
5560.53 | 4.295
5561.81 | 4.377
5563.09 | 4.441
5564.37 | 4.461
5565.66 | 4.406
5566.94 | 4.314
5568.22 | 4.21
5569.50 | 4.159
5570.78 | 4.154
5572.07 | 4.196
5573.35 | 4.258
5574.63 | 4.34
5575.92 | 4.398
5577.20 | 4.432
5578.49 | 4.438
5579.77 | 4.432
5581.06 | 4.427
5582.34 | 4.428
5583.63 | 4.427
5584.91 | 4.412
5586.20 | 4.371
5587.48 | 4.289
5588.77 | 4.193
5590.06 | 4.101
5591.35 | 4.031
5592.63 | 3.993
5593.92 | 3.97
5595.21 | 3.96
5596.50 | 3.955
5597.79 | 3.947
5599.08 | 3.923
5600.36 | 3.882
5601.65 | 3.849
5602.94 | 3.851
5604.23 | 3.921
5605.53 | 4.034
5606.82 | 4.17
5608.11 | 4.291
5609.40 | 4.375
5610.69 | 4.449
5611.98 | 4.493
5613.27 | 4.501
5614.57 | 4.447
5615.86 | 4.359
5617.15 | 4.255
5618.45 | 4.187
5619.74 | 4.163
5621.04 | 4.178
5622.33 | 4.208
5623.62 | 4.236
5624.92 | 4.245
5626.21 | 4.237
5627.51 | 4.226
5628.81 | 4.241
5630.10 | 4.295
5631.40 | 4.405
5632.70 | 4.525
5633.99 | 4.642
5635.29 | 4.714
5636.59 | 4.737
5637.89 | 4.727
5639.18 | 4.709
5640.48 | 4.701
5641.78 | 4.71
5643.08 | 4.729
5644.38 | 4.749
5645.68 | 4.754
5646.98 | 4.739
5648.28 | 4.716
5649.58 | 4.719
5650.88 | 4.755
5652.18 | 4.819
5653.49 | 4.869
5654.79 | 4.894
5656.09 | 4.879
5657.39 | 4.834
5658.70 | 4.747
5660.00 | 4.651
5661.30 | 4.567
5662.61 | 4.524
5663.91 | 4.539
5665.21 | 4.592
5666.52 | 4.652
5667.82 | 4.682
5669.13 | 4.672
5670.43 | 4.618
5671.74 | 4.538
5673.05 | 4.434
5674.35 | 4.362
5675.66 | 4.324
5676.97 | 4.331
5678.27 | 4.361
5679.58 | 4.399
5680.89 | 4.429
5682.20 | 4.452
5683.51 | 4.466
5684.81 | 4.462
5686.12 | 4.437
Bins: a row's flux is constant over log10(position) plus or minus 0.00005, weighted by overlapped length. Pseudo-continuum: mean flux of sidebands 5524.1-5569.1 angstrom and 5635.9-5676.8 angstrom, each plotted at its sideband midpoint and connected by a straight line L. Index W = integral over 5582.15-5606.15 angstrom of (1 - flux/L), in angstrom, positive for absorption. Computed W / 2.4 angstrom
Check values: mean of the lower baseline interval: 4.43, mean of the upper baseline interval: 4.67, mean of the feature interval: 4.07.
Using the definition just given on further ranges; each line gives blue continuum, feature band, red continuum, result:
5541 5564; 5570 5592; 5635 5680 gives 1.0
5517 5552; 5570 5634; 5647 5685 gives 4.0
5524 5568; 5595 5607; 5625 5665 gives 1.6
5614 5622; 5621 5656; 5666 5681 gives -1.9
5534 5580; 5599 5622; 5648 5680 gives 1.7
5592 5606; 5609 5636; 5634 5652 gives 0.0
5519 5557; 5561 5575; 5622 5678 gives 0.6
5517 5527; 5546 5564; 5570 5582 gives -0.4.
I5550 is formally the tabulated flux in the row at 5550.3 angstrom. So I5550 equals 4.536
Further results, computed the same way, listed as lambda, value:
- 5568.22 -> 4.21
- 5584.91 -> 4.412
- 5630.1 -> 4.295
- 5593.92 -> 3.97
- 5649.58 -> 4.719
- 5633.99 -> 4.642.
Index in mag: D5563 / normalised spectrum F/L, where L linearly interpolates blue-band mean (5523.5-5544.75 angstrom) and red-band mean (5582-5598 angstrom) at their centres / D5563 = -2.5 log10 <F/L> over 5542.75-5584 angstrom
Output -0.03 mag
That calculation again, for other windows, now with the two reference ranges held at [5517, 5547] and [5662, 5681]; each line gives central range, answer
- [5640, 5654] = -0.06 mag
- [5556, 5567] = 0.02 mag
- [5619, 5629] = 0.06 mag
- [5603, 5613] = 0.06 mag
